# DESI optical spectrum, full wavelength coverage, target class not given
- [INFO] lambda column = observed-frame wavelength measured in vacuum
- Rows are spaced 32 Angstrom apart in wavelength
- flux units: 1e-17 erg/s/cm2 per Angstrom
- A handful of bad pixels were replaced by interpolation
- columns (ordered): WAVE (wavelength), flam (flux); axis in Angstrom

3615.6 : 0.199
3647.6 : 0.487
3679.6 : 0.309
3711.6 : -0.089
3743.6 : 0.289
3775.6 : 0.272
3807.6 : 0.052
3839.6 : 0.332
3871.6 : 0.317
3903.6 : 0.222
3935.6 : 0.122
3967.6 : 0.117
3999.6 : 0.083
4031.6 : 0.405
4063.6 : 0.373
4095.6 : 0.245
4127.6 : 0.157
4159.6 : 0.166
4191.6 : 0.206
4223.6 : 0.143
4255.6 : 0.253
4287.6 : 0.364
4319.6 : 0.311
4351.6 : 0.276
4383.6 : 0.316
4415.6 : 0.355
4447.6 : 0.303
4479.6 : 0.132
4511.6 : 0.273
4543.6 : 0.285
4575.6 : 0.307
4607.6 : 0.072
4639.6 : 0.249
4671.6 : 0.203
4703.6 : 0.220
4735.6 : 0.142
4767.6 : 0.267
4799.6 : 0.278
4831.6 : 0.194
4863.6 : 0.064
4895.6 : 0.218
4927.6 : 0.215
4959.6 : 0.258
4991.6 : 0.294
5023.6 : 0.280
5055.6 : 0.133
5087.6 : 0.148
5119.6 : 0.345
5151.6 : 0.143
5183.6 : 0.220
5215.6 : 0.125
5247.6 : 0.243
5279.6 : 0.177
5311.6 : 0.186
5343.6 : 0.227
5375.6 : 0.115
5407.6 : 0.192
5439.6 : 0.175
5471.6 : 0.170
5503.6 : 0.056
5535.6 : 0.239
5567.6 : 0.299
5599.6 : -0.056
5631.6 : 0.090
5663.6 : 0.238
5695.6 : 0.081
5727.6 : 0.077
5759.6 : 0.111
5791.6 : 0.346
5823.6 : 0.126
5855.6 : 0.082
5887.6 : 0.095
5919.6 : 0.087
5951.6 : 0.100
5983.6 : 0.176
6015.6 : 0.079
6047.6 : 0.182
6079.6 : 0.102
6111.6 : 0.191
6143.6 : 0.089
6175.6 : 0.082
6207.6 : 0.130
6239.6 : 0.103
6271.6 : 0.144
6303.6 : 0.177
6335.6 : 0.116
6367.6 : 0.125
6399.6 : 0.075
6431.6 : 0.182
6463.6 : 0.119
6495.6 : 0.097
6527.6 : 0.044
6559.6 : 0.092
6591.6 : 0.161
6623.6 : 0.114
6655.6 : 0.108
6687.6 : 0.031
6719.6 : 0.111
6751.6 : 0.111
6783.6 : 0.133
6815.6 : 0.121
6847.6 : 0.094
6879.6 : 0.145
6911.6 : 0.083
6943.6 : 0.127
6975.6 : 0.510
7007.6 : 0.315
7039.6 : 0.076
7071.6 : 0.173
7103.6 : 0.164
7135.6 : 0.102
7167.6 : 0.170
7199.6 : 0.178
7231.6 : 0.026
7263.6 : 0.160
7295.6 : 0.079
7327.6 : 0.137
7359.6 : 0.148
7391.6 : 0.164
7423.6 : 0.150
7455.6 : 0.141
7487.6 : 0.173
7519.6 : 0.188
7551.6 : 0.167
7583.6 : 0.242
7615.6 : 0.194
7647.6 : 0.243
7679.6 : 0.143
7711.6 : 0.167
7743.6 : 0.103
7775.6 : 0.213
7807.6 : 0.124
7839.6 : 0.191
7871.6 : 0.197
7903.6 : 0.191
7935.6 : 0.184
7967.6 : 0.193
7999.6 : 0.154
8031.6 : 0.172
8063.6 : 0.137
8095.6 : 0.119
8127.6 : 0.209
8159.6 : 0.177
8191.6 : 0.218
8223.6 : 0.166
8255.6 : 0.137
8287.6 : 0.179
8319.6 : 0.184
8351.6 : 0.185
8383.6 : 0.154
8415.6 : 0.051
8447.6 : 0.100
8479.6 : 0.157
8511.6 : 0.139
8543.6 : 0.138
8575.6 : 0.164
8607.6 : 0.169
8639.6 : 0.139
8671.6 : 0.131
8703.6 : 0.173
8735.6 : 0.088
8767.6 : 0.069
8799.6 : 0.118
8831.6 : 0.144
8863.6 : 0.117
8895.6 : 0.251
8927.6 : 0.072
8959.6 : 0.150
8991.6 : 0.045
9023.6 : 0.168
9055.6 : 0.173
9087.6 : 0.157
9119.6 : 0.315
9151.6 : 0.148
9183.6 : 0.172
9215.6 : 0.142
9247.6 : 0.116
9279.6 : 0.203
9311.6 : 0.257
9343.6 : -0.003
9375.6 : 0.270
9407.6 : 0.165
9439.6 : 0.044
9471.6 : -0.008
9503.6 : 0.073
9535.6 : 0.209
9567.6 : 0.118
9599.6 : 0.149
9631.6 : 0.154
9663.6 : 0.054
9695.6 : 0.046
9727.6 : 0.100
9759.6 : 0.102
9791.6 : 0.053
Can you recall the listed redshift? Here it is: 0.87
